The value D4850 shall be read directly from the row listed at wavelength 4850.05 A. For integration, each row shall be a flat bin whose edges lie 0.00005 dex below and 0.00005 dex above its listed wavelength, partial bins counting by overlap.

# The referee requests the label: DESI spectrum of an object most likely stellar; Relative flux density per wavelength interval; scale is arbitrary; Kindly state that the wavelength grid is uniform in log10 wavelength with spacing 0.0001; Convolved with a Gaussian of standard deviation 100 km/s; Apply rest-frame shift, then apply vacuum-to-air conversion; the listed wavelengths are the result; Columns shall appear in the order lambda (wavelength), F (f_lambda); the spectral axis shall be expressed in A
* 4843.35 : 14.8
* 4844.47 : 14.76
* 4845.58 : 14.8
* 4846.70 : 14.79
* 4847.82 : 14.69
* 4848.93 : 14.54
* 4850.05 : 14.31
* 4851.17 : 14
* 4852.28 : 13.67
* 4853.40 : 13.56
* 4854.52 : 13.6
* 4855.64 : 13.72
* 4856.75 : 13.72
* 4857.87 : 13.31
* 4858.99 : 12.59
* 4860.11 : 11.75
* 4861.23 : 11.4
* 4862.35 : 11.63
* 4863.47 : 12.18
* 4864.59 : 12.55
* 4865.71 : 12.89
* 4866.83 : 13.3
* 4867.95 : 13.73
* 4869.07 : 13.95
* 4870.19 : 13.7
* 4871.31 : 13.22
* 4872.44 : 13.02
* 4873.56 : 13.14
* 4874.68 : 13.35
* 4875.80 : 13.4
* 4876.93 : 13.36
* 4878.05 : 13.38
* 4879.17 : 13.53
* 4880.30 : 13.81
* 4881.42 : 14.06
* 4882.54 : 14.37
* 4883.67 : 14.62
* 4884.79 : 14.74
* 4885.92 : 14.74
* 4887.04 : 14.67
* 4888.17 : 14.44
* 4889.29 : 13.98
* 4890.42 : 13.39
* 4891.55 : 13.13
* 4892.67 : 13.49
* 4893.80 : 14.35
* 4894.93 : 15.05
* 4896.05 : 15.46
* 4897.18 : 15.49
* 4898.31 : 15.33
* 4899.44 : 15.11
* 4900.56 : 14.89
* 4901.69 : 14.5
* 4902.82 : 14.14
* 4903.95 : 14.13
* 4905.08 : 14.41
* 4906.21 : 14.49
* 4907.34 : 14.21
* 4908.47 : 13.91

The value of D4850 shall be 14.31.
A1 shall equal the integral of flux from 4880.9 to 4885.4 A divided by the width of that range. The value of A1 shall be 14.4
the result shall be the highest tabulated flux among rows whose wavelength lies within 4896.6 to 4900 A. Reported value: 15.49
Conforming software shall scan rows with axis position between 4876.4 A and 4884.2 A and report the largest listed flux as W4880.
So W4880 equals 14.62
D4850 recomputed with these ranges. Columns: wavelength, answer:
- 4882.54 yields 14.37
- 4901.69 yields 14.5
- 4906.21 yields 14.49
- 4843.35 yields 14.8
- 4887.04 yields 14.67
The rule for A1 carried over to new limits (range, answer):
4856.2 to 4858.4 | 13.5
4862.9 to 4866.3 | 12.5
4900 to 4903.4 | 14.5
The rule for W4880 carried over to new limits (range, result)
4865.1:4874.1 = 13.95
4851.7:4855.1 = 13.67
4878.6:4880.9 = 13.81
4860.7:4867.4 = 13.3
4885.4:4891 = 14.74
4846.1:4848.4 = 14.79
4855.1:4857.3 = 13.72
